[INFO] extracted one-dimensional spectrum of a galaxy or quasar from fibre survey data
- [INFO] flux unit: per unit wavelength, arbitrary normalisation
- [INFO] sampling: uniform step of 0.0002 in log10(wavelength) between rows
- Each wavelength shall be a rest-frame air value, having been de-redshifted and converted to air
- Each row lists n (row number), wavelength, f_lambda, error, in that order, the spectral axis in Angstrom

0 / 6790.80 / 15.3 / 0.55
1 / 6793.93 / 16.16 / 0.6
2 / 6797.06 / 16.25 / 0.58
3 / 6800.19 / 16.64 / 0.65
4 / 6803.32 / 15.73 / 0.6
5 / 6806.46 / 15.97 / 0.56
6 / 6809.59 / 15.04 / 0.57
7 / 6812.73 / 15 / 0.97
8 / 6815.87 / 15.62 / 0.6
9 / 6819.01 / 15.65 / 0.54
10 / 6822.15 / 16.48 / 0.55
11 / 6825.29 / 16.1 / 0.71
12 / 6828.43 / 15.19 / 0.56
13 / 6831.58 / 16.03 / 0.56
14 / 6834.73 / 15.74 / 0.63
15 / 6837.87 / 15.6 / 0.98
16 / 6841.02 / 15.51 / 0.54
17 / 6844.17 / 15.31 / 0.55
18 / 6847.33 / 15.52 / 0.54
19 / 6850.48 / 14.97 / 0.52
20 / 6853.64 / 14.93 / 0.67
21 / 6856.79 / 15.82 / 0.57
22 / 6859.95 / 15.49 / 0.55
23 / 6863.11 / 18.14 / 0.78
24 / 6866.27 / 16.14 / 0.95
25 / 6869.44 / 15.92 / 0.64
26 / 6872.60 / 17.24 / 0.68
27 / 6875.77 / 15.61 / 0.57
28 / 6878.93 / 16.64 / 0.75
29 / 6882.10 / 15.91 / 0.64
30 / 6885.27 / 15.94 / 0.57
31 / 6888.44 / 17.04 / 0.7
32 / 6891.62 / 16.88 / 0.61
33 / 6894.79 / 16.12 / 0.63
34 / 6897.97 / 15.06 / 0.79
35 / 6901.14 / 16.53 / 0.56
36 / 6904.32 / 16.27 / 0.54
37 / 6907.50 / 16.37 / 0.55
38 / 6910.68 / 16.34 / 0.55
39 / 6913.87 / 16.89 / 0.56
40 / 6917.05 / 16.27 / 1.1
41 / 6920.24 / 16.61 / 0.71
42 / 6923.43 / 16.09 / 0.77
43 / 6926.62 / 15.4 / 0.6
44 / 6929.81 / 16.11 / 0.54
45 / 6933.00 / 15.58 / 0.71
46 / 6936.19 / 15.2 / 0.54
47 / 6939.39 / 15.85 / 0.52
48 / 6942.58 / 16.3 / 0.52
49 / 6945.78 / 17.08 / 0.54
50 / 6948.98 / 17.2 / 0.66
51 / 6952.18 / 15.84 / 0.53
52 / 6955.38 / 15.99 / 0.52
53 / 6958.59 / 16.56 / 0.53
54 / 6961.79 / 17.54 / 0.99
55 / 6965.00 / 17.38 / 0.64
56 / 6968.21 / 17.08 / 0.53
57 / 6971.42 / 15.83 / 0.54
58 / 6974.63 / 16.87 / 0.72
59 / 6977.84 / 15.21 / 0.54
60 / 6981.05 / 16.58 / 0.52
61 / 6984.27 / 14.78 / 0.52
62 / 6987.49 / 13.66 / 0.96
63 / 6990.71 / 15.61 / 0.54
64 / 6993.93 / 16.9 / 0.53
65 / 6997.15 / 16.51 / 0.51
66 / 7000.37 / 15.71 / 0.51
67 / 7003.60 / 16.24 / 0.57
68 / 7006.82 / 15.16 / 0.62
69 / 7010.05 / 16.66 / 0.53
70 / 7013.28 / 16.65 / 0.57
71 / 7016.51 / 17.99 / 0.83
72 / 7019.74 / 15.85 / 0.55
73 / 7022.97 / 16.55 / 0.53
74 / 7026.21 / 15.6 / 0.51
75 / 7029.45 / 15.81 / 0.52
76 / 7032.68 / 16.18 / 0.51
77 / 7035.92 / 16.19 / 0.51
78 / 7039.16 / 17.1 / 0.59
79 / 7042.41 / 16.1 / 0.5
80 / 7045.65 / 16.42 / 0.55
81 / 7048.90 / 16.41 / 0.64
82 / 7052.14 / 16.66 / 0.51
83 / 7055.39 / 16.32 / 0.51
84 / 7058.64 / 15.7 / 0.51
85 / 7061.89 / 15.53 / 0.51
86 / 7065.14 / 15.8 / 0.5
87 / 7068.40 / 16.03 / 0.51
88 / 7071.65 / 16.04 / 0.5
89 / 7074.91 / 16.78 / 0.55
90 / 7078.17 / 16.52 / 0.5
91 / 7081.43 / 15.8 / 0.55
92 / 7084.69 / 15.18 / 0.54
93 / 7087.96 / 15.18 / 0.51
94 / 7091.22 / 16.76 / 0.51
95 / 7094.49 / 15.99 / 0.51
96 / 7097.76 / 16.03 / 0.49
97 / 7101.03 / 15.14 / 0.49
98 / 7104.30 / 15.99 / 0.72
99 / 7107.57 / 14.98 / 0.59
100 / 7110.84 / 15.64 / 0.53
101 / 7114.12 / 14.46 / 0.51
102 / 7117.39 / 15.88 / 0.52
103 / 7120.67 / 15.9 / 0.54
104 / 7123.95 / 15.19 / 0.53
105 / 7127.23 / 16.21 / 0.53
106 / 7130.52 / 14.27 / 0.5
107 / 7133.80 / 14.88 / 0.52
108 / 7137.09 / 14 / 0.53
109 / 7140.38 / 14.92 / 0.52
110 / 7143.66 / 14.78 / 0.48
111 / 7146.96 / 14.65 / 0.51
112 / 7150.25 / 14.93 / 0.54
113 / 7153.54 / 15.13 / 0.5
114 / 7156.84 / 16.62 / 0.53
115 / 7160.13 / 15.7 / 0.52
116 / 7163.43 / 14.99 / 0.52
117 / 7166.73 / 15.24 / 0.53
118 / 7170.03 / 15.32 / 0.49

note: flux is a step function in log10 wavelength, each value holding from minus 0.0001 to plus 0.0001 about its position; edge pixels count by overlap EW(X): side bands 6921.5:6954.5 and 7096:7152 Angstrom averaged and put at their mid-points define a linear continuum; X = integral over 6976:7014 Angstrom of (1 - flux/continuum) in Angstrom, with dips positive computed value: 0.0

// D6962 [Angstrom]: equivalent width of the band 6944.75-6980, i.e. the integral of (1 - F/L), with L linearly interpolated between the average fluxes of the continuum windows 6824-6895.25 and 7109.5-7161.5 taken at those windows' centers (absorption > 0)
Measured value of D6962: -2.0 Angstrom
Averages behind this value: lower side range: 16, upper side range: 15.2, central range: 16.6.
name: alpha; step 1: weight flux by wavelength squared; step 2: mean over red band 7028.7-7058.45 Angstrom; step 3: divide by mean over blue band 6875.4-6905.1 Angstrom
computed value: 1.05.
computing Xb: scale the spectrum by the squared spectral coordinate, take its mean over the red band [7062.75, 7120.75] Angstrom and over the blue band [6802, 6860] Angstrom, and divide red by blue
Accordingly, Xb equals 1.09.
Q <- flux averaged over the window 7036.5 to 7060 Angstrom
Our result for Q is 16.4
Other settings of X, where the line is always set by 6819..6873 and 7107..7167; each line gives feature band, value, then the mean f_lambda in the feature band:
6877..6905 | -0.9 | 16.3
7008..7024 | -1.3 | 16.7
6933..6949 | -0.5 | 16.2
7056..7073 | -0.6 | 15.9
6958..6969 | -1.1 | 17.2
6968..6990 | -0.1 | 15.6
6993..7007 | -0.6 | 16.2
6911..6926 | -0.7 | 16.4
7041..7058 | -1.1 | 16.4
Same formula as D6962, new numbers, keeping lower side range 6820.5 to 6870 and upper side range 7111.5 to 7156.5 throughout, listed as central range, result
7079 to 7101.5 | -0.89 Angstrom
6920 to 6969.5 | -2.55 Angstrom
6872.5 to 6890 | -0.68 Angstrom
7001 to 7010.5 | -0.32 Angstrom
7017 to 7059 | -2.66 Angstrom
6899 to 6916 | -0.85 Angstrom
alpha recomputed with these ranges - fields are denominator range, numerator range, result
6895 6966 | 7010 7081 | 1.03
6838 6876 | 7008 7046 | 1.09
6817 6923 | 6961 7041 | 1.05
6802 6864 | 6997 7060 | 1.10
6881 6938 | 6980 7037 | 1.02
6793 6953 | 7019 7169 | 1.04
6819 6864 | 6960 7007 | 1.07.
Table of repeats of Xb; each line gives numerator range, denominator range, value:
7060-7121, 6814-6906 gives 1.05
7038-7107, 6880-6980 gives 1.02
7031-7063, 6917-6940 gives 1.06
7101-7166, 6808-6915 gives 1.03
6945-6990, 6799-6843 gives 1.08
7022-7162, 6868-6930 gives 1.02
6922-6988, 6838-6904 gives 1.03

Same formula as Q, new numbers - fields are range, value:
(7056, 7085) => 16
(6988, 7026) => 16.2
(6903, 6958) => 16.2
